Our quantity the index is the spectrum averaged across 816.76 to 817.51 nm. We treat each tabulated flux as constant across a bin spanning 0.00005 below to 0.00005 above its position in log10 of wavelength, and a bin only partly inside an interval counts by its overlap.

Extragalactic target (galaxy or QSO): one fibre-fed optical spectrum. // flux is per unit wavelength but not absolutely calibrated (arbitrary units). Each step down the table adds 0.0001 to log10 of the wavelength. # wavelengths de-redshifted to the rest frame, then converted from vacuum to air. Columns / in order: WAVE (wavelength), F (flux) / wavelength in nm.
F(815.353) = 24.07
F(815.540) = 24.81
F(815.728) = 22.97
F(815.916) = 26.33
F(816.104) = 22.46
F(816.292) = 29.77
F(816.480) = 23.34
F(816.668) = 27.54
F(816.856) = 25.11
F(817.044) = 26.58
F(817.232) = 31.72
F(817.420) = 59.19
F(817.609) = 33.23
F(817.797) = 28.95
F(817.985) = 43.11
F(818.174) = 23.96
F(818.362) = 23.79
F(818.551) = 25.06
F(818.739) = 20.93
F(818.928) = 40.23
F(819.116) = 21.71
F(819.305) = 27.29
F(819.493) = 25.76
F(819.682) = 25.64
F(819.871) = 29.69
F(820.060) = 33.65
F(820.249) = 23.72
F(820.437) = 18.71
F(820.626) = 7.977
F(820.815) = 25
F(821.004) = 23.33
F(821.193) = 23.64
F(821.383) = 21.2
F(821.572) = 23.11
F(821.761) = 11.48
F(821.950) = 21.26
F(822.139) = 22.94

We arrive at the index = 35.5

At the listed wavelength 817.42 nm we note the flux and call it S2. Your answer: 59.19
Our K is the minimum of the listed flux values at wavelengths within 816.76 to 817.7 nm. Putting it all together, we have 25.11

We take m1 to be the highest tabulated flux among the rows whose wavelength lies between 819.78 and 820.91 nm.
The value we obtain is 33.65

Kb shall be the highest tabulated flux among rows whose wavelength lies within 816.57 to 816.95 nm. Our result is 27.54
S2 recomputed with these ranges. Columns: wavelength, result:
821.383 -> 21.2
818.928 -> 40.23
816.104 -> 22.46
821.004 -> 23.33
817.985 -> 43.11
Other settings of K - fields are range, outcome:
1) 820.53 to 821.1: 7.977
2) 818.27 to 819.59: 20.93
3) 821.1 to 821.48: 21.2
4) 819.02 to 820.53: 18.71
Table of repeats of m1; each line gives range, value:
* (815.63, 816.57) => 29.77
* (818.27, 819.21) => 40.23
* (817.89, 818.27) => 43.11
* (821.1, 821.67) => 23.64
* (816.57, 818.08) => 59.19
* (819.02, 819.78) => 27.29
